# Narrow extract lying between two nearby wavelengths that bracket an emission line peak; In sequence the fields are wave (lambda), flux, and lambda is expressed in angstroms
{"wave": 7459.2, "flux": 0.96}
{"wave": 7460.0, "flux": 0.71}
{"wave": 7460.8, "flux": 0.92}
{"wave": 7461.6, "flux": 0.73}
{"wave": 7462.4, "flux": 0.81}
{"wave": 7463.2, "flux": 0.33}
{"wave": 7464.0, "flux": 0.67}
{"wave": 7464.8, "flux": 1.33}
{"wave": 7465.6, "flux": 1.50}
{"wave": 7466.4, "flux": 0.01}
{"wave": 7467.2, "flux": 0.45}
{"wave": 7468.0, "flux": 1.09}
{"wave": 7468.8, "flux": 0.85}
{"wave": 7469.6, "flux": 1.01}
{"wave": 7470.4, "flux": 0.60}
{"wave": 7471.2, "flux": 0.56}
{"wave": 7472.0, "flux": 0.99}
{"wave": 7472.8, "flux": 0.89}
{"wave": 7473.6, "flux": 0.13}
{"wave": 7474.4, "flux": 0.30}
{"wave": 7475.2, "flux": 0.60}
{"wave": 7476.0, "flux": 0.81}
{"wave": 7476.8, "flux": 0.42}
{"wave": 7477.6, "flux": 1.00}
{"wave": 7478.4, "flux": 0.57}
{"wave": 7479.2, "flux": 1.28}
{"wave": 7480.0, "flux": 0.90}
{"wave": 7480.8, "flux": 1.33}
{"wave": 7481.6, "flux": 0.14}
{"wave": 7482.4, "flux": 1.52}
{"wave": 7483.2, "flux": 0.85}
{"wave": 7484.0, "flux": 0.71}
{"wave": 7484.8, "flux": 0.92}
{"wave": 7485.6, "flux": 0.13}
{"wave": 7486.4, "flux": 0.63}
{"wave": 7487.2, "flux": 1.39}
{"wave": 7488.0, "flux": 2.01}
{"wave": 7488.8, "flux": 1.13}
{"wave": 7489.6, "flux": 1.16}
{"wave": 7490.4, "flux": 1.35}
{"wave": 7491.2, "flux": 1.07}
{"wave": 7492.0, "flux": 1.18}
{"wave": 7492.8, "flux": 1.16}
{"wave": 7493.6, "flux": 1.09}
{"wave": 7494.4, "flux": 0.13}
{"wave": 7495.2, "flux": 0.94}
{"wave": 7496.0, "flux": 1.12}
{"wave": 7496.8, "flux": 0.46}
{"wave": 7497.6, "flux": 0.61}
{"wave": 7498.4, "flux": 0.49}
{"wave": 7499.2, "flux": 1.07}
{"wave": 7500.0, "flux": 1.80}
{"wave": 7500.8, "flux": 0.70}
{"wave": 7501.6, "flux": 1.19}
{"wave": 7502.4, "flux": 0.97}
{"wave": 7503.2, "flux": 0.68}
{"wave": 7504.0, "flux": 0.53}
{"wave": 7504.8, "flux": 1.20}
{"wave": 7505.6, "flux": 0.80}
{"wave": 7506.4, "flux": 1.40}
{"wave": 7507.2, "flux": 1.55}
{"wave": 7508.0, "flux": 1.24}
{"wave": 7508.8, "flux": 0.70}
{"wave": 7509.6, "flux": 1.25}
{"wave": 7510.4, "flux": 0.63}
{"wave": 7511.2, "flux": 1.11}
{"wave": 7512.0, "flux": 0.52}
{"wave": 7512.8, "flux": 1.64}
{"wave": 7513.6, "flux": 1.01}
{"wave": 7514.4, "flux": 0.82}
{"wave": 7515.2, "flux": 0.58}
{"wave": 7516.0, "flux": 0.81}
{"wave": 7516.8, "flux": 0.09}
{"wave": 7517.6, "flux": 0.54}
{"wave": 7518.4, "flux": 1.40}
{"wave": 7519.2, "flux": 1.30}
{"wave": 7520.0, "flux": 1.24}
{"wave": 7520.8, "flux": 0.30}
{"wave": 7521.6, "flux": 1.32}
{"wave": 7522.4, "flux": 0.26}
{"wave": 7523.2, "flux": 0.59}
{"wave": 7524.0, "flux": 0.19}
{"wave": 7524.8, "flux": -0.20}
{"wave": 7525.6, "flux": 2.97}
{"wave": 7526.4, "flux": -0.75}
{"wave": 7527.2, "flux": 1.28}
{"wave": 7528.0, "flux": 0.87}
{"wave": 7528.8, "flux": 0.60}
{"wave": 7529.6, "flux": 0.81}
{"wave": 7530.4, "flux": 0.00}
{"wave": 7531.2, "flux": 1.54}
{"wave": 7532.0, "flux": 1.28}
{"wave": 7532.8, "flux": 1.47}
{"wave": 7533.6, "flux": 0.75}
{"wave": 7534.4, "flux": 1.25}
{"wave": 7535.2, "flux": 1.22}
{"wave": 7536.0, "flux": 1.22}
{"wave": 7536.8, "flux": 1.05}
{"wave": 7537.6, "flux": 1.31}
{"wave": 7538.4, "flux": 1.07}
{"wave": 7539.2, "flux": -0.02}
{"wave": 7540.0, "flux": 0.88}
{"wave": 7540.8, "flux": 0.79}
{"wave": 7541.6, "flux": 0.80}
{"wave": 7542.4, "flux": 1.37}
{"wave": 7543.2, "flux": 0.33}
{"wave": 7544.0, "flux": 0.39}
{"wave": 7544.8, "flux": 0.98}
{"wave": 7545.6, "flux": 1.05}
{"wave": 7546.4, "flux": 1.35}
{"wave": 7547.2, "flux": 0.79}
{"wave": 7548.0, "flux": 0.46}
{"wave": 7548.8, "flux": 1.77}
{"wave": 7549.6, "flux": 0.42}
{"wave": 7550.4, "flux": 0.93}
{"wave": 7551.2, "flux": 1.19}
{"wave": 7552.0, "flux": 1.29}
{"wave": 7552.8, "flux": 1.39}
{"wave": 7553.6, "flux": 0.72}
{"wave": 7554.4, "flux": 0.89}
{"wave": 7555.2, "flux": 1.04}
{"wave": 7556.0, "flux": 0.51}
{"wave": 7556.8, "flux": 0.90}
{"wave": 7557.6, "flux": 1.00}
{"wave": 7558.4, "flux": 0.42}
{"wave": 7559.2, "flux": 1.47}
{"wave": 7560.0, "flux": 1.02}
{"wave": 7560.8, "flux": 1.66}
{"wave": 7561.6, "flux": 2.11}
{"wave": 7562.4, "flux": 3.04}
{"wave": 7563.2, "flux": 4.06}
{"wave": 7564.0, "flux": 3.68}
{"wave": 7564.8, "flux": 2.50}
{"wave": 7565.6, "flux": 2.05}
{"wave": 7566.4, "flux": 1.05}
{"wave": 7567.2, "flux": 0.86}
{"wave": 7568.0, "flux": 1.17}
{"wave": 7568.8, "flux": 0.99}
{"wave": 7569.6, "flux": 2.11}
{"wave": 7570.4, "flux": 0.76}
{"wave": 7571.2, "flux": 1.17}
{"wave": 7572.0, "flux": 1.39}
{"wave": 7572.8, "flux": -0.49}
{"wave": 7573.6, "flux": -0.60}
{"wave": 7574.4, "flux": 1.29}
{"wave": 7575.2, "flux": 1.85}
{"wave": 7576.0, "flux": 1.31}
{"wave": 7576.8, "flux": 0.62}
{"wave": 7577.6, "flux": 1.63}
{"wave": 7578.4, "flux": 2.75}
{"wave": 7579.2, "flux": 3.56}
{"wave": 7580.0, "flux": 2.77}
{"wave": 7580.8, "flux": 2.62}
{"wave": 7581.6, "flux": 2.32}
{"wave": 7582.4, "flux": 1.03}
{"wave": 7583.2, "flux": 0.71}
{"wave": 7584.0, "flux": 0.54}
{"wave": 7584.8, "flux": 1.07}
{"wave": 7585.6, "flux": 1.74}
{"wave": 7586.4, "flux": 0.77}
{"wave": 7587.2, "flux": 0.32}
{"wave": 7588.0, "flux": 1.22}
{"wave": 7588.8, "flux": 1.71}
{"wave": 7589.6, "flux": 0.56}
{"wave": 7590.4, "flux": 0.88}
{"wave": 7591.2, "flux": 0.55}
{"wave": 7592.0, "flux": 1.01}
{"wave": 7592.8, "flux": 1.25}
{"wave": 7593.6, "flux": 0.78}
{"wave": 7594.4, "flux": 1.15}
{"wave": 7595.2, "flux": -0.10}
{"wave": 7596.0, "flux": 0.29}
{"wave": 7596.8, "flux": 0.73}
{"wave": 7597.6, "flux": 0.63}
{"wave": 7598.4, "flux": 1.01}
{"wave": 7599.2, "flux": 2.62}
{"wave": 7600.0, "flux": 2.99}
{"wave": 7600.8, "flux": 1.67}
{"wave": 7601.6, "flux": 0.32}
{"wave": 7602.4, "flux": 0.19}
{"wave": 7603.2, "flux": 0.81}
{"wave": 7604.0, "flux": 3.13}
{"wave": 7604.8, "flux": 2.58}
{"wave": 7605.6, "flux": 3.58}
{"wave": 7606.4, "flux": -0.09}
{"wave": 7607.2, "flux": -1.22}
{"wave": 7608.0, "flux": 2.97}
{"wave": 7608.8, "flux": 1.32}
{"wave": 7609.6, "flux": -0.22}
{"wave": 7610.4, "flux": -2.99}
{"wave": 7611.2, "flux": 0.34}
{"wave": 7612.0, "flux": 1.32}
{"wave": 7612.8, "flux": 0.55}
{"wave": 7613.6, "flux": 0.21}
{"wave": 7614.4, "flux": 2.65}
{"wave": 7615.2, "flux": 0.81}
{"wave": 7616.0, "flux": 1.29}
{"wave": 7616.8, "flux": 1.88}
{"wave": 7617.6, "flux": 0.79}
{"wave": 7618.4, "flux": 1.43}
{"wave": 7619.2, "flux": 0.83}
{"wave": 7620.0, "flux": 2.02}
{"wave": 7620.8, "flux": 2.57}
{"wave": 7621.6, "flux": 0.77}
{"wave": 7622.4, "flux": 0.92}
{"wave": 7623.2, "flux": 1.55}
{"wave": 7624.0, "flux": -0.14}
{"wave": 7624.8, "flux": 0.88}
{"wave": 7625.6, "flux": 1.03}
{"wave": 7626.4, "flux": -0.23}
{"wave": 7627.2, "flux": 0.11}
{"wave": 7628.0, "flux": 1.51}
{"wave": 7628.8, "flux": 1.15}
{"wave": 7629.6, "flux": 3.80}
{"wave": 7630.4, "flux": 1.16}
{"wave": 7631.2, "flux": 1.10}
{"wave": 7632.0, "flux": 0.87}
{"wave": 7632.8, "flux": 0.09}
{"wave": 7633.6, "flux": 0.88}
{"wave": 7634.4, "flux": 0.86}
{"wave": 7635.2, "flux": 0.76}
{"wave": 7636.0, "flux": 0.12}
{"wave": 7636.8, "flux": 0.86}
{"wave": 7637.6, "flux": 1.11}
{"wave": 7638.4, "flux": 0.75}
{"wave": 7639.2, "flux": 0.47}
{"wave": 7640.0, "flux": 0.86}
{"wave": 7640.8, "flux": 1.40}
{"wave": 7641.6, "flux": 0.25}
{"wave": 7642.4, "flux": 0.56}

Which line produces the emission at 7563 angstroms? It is [S II]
